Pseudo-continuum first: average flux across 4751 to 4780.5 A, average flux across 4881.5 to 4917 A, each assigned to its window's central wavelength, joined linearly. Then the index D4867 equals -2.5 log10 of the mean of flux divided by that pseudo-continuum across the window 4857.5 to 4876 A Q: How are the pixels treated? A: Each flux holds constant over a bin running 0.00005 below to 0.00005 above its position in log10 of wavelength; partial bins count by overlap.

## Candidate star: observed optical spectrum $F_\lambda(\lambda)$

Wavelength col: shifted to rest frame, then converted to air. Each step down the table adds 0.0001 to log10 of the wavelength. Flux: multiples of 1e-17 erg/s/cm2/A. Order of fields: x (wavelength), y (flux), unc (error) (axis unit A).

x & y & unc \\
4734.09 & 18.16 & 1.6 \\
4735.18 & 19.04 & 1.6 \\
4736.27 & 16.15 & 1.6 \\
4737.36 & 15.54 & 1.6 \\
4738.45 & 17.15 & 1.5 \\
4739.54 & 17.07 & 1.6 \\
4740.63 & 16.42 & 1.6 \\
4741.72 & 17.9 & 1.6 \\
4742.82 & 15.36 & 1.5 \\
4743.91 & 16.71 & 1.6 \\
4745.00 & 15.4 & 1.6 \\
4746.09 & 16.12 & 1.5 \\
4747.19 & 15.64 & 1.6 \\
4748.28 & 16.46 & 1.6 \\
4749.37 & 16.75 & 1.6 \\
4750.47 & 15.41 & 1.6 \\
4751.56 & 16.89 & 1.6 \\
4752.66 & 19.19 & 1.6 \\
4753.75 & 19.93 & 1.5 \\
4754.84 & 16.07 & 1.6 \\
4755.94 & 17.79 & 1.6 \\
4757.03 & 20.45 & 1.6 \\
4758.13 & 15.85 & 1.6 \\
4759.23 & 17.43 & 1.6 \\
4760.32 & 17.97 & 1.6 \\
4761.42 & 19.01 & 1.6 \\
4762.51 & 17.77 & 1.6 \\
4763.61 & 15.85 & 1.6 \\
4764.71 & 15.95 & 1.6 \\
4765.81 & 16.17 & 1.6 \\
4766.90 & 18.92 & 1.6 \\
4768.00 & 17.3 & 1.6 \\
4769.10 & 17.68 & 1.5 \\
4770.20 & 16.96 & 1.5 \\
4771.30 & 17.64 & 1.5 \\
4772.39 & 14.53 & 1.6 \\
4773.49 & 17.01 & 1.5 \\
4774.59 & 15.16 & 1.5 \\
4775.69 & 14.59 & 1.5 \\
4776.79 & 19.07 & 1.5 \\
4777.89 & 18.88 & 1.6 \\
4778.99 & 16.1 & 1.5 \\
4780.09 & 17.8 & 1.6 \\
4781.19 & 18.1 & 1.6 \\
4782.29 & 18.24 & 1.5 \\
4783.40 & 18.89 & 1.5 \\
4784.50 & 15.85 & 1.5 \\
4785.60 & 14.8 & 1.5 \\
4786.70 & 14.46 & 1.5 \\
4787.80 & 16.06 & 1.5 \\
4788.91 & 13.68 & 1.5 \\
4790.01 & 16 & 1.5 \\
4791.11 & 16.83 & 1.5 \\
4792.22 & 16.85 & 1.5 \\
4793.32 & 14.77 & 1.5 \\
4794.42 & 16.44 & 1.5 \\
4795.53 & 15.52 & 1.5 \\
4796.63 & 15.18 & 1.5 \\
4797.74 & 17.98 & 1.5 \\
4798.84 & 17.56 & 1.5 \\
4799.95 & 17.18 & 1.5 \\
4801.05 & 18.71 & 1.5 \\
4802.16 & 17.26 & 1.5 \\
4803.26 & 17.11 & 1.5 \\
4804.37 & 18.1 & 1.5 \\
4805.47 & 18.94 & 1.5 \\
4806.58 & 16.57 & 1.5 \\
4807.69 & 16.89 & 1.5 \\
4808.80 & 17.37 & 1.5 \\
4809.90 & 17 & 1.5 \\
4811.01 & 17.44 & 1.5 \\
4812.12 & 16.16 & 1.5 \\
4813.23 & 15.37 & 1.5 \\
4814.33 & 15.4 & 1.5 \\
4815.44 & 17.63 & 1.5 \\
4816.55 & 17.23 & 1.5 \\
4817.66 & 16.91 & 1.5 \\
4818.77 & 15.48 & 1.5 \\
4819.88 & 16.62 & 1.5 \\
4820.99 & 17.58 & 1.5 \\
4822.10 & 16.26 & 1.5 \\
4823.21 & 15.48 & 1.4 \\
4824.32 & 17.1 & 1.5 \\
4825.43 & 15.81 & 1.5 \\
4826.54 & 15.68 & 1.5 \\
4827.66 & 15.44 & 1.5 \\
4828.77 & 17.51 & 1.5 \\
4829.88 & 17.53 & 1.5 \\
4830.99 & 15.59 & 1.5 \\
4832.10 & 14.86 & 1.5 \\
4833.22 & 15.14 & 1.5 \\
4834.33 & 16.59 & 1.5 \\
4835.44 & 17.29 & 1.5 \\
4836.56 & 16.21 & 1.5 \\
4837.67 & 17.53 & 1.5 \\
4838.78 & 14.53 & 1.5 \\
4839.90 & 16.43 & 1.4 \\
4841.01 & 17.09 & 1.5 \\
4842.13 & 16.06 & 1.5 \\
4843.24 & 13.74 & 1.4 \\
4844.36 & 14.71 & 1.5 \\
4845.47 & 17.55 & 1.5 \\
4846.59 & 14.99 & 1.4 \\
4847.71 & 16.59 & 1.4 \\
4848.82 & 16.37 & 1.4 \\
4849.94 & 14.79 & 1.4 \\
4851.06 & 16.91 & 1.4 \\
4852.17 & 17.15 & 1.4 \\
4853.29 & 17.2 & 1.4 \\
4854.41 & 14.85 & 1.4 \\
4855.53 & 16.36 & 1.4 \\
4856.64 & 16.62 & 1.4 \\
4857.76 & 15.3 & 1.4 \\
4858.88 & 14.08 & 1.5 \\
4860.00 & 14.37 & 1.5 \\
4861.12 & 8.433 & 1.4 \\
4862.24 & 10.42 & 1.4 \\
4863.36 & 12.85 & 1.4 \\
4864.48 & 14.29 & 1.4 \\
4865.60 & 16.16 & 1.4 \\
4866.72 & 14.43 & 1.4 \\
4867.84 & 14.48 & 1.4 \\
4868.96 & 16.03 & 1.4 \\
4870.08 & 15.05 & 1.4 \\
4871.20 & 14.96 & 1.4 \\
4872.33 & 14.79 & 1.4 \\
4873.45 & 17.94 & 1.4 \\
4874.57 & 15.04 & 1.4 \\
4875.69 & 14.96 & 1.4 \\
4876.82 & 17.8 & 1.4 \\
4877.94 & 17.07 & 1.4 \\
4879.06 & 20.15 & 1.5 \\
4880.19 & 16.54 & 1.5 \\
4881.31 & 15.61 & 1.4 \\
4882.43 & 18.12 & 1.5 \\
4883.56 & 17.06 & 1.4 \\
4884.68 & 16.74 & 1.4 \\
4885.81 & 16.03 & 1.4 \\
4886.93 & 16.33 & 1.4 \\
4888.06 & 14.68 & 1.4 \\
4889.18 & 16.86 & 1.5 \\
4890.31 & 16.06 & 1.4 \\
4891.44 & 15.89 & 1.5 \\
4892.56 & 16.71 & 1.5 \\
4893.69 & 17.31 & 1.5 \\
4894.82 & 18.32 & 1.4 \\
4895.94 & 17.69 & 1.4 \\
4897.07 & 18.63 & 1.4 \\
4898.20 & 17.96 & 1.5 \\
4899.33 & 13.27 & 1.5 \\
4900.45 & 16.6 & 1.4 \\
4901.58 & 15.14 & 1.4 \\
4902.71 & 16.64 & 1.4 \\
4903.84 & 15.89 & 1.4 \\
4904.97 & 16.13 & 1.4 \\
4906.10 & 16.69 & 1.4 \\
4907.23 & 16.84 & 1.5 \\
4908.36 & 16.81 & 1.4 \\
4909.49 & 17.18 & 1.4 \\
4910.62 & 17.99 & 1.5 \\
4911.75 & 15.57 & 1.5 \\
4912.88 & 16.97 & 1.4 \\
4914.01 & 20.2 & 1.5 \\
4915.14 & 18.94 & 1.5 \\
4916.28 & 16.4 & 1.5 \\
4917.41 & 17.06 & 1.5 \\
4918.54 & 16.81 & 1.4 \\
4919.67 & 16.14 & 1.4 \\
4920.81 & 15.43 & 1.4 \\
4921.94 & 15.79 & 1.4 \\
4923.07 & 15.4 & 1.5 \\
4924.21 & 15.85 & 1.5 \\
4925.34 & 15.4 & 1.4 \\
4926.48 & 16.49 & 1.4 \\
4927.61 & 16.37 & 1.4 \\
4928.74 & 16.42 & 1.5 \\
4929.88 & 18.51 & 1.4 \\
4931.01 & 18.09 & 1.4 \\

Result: 0.184 mag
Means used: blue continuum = 17.3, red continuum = 16.8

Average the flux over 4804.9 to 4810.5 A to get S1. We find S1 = 17.4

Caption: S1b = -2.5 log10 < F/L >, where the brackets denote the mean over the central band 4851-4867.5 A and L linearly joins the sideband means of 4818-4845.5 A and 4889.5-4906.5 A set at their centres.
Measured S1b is 0.12 mag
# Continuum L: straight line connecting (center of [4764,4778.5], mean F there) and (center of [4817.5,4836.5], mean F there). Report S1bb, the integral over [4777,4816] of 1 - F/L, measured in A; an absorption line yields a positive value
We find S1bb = -0.4 A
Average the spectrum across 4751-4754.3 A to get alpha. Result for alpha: 18.7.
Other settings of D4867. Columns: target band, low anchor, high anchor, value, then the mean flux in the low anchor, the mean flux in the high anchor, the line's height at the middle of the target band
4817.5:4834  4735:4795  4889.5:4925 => 0.039 mag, 16.8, 16.7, 16.8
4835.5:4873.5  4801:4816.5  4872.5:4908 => 0.107 mag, 17.1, 16.6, 16.8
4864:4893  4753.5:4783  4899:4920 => 0.048 mag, 17.3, 16.8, 16.9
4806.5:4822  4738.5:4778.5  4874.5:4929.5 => 0.014 mag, 17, 16.7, 16.9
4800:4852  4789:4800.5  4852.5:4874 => -0.061 mag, 16.3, 14.7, 15.6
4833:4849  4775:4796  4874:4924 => 0.034 mag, 16.5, 16.7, 16.6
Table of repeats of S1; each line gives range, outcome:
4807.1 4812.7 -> 16.9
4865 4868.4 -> 15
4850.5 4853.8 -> 17.1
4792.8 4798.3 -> 16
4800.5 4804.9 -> 17.8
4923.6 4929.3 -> 16.1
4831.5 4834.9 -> 15.5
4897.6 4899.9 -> 15.7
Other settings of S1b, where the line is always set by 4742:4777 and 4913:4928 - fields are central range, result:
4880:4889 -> 0.020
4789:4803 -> 0.018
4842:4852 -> 0.066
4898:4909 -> 0.035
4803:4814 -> -0.013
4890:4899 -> -0.035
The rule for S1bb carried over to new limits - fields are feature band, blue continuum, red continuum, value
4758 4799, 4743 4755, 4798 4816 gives 0.66 A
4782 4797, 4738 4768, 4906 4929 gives 0.95 A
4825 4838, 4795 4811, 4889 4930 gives 0.65 A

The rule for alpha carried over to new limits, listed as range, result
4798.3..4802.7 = 17.7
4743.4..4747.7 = 16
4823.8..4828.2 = 16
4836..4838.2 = 16.9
